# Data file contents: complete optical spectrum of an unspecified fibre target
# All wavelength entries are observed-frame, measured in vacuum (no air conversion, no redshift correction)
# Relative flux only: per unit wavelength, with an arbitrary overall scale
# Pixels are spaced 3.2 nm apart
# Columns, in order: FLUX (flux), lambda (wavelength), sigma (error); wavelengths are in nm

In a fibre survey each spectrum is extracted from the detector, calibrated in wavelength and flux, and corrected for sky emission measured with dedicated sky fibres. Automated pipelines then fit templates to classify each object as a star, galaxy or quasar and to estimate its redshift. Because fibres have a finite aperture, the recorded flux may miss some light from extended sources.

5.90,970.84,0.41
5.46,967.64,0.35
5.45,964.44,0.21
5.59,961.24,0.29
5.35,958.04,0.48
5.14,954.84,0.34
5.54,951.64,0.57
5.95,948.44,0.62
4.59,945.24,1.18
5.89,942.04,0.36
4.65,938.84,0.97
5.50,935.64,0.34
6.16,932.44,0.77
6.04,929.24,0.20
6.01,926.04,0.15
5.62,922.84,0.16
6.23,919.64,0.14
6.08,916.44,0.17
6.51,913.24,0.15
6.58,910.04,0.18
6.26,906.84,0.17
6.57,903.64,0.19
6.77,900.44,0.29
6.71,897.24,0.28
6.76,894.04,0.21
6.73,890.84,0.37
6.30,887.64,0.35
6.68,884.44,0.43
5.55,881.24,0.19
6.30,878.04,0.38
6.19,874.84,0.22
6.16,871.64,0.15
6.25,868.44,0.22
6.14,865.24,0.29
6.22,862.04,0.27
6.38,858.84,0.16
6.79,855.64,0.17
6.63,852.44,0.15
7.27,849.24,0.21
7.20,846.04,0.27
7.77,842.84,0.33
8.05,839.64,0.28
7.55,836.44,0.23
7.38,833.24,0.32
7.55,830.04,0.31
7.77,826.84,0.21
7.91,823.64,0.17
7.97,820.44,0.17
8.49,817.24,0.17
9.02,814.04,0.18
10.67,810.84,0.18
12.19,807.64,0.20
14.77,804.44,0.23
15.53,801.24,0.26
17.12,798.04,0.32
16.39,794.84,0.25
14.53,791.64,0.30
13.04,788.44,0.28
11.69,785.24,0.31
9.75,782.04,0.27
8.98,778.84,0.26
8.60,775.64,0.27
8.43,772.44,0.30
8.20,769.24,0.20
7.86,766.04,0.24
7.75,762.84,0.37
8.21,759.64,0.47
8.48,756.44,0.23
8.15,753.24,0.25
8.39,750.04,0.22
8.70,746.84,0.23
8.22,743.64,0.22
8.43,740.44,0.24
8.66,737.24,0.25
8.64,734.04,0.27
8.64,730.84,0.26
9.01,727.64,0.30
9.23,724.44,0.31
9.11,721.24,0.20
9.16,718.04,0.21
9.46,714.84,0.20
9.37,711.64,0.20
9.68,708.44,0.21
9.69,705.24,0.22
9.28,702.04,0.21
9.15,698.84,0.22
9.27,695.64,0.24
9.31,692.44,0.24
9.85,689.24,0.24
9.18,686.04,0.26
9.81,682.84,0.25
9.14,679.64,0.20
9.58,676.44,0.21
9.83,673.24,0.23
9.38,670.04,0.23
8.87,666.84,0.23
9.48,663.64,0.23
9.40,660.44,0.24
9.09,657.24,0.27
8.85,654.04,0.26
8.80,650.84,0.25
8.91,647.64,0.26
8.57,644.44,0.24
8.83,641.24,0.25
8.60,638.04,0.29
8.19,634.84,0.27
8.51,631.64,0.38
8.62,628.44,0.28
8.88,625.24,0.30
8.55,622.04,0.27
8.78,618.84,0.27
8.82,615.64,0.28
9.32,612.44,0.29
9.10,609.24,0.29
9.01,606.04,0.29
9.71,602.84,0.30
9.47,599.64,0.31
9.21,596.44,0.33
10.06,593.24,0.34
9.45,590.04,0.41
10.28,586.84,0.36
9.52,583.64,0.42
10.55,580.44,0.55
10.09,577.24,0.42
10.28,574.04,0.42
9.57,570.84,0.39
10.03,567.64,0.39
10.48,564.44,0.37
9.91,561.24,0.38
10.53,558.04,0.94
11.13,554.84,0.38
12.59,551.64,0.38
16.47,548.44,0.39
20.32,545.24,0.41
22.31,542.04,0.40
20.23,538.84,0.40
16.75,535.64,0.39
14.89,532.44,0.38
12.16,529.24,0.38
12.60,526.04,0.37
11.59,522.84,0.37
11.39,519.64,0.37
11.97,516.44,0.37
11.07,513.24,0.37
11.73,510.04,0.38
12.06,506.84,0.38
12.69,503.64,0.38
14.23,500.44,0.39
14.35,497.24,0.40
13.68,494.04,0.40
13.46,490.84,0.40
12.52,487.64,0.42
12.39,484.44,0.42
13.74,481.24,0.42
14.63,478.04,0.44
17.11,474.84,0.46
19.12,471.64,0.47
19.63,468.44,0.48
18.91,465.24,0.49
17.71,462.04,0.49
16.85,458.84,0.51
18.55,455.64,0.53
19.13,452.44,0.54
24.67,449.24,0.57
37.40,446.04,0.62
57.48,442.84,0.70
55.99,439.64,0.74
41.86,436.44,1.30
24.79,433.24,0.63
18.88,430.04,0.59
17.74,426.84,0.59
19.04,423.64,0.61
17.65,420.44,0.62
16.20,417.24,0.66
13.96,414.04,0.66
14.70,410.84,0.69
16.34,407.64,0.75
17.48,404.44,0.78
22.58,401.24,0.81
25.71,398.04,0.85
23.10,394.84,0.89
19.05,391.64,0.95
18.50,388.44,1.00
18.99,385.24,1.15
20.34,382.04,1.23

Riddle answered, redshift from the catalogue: 1.85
